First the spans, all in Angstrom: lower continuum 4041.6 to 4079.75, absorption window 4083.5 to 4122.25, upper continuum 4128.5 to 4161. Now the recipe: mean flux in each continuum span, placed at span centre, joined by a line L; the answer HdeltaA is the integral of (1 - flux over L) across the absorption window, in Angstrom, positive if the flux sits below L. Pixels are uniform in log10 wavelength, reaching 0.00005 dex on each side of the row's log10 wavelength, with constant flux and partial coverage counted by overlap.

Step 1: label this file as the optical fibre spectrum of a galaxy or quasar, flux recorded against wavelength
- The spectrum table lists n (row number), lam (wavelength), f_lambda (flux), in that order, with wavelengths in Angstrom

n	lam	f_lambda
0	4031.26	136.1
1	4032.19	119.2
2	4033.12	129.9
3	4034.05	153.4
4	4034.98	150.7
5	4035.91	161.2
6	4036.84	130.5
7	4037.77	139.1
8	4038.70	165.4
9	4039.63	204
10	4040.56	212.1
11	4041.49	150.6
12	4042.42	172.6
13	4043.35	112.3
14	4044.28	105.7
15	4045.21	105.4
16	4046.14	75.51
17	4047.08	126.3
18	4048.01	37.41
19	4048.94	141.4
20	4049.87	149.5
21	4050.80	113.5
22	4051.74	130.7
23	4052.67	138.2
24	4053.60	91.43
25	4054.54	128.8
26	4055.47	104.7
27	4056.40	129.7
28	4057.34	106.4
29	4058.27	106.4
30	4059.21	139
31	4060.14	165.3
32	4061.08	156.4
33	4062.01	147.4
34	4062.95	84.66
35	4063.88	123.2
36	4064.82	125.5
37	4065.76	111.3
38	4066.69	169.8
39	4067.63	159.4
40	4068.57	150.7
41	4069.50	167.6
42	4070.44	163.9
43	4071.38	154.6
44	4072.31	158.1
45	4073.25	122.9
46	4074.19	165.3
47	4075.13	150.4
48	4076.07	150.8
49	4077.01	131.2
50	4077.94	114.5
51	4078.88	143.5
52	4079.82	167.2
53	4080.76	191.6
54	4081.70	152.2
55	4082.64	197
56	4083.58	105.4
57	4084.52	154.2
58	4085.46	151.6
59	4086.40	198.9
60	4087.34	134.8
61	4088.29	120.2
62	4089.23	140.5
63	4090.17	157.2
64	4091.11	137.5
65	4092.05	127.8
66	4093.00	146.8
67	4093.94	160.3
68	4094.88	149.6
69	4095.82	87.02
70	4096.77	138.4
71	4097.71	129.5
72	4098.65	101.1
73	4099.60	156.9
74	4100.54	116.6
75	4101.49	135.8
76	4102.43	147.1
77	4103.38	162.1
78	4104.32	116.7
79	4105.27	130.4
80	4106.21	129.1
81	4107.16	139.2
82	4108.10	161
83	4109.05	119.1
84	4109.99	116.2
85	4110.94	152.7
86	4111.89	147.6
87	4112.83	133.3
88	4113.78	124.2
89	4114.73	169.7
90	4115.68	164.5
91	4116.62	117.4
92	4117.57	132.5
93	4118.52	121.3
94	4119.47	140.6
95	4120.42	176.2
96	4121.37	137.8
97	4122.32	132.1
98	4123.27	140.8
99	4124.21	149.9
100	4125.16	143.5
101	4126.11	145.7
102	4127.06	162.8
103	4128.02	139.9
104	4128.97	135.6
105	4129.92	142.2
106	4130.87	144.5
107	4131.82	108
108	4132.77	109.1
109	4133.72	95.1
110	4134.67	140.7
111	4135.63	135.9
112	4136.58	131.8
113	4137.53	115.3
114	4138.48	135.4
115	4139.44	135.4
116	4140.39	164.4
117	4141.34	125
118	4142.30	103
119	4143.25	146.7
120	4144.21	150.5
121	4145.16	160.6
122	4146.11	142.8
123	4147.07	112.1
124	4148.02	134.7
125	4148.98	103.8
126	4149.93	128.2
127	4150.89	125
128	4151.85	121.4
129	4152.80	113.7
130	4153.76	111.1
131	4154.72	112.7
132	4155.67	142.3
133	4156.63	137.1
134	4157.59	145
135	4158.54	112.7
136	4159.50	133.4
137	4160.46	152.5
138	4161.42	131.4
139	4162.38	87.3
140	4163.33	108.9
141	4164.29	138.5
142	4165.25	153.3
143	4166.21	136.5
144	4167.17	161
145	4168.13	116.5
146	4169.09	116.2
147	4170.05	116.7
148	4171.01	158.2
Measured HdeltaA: -2.5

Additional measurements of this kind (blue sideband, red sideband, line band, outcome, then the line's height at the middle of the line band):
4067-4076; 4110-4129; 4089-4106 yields 1.48 Angstrom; 148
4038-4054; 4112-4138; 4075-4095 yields -2.24 Angstrom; 134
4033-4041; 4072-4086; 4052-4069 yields 2.79 Angstrom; 156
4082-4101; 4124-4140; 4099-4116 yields -0.23 Angstrom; 138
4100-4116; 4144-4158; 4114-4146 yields -0.98 Angstrom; 134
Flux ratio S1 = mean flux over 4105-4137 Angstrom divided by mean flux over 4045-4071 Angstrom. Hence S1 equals 1.08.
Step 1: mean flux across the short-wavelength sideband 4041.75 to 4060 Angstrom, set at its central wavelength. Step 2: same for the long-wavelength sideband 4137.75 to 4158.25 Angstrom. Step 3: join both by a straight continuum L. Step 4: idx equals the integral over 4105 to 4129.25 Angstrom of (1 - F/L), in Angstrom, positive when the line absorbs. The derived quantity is -2.8 Angstrom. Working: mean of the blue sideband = 118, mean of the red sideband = 131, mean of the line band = 141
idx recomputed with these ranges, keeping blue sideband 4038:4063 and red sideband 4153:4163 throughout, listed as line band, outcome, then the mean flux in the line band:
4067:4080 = -2.0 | 150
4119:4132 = -1.7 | 144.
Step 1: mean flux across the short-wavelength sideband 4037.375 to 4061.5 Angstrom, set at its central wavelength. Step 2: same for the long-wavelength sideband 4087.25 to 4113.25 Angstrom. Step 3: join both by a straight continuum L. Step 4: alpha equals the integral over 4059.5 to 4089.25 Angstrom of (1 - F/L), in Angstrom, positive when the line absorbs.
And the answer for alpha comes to -3.3 Angstrom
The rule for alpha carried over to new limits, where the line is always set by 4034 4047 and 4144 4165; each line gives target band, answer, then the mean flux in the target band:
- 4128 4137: 0.2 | 128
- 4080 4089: -1.2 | 156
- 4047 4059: 2.3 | 116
